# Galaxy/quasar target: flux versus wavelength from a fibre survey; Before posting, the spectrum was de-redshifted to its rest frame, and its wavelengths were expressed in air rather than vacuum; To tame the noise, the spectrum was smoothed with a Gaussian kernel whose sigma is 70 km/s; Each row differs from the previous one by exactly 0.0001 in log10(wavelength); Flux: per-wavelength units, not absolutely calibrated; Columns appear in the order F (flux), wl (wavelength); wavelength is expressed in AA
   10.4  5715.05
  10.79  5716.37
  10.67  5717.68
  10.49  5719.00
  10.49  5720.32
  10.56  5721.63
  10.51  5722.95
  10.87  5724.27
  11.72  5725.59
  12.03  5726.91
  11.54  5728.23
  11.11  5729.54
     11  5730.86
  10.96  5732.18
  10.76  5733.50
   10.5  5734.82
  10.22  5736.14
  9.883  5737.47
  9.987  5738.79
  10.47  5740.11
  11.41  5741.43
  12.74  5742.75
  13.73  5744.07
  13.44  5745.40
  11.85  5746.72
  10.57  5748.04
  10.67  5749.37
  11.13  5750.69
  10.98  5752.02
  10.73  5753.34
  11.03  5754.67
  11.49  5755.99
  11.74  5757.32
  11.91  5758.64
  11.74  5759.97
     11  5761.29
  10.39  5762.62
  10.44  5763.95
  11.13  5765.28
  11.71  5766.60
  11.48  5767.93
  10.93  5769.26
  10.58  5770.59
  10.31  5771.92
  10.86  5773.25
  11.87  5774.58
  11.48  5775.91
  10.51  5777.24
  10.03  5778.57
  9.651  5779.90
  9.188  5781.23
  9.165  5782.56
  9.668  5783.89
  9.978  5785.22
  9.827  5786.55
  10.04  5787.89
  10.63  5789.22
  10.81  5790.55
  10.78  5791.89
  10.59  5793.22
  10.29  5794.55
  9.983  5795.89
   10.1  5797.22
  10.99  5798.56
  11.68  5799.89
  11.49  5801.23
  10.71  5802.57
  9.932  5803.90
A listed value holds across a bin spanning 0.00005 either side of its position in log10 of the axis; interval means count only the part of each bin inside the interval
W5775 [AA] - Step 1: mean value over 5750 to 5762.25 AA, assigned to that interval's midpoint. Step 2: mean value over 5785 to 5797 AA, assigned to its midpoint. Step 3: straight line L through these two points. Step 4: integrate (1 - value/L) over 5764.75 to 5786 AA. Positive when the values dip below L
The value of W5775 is 0.5 AA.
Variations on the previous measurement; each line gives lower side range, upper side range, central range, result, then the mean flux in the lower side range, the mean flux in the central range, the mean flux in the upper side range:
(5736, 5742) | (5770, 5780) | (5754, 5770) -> -1.0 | 10.4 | 11.2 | 10.7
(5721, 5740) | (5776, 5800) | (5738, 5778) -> -2.8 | 10.8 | 11.3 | 10.2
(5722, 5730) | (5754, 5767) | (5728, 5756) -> 0.2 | 11.3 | 11.2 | 11.3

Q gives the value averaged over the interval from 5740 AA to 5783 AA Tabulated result 11.1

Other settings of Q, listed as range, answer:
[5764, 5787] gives 10.5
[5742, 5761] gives 11.7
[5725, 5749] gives 11.3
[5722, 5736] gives 11.1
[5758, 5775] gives 11.1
